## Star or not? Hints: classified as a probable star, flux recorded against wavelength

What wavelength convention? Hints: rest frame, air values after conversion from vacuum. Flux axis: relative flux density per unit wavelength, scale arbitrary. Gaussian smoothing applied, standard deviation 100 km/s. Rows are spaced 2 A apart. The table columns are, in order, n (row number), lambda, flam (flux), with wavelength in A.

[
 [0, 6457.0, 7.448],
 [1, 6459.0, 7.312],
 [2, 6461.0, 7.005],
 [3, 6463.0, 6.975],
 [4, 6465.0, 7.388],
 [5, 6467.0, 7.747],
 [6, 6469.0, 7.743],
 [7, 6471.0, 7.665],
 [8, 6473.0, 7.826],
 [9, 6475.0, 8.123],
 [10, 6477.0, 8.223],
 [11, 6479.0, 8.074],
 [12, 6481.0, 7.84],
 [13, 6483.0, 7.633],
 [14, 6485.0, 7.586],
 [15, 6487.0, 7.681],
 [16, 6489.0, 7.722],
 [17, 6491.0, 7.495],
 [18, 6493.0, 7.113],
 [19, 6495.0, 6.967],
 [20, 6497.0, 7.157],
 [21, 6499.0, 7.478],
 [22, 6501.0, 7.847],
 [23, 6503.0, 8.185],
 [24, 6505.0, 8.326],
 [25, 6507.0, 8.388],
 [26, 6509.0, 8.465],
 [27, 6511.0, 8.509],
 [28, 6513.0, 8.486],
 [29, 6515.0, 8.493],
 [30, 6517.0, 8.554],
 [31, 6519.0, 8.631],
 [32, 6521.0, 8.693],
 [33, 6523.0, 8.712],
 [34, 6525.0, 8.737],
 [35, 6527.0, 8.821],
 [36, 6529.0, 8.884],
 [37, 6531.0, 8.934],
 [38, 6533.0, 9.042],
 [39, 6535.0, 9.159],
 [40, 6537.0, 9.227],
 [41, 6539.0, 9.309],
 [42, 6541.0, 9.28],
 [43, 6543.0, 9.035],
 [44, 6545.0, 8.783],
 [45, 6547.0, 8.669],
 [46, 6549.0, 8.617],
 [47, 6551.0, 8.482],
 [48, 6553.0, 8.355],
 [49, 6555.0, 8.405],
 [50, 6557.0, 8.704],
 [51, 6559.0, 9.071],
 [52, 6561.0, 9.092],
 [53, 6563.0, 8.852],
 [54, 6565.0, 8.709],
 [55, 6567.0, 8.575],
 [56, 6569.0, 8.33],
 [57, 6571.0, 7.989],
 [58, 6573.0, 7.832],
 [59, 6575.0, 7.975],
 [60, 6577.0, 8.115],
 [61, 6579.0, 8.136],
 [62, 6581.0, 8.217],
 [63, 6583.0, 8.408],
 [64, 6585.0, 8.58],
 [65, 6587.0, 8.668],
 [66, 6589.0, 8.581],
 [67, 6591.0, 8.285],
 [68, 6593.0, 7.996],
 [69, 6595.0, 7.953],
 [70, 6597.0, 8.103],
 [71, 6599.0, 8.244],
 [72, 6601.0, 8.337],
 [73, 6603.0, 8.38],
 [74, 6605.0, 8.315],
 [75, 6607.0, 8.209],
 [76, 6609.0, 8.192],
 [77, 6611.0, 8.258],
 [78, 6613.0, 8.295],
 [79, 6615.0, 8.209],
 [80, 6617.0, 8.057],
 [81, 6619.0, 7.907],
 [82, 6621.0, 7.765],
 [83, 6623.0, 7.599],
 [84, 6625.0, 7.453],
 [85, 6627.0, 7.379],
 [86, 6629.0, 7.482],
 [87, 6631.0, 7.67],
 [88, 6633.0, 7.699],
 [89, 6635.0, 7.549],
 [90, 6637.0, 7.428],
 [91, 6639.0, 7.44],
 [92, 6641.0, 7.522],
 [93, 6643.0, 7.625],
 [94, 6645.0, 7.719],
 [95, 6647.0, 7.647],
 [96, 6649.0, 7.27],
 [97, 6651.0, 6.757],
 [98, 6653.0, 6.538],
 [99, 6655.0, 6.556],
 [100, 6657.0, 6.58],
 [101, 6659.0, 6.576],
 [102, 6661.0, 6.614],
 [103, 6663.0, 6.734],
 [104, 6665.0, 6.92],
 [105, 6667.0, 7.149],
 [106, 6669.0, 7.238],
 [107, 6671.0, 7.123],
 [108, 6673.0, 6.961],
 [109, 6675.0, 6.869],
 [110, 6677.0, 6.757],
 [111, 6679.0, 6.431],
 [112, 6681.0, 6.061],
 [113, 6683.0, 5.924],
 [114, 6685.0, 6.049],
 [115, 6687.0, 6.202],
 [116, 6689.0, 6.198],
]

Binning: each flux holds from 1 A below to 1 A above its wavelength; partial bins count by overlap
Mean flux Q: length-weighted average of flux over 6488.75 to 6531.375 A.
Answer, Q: 8.21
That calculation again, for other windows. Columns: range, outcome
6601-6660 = 7.6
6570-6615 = 8.23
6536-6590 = 8.59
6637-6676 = 7.05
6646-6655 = 7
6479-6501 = 7.51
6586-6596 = 8.3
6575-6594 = 8.31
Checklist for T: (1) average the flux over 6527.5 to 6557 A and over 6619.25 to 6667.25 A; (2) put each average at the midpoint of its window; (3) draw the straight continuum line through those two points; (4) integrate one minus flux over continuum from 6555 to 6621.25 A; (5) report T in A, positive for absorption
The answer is -1.6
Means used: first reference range 8.86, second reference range 7.25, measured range 8.32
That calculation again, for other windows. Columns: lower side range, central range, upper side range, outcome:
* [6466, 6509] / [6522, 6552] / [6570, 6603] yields -3.4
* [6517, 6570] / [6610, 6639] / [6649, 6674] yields -1.2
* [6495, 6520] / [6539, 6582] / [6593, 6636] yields -2.6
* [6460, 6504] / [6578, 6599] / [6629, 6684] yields -3.0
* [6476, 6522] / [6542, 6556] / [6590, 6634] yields -1.1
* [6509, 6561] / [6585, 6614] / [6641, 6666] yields -1.8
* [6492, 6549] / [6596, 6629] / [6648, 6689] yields -3.0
